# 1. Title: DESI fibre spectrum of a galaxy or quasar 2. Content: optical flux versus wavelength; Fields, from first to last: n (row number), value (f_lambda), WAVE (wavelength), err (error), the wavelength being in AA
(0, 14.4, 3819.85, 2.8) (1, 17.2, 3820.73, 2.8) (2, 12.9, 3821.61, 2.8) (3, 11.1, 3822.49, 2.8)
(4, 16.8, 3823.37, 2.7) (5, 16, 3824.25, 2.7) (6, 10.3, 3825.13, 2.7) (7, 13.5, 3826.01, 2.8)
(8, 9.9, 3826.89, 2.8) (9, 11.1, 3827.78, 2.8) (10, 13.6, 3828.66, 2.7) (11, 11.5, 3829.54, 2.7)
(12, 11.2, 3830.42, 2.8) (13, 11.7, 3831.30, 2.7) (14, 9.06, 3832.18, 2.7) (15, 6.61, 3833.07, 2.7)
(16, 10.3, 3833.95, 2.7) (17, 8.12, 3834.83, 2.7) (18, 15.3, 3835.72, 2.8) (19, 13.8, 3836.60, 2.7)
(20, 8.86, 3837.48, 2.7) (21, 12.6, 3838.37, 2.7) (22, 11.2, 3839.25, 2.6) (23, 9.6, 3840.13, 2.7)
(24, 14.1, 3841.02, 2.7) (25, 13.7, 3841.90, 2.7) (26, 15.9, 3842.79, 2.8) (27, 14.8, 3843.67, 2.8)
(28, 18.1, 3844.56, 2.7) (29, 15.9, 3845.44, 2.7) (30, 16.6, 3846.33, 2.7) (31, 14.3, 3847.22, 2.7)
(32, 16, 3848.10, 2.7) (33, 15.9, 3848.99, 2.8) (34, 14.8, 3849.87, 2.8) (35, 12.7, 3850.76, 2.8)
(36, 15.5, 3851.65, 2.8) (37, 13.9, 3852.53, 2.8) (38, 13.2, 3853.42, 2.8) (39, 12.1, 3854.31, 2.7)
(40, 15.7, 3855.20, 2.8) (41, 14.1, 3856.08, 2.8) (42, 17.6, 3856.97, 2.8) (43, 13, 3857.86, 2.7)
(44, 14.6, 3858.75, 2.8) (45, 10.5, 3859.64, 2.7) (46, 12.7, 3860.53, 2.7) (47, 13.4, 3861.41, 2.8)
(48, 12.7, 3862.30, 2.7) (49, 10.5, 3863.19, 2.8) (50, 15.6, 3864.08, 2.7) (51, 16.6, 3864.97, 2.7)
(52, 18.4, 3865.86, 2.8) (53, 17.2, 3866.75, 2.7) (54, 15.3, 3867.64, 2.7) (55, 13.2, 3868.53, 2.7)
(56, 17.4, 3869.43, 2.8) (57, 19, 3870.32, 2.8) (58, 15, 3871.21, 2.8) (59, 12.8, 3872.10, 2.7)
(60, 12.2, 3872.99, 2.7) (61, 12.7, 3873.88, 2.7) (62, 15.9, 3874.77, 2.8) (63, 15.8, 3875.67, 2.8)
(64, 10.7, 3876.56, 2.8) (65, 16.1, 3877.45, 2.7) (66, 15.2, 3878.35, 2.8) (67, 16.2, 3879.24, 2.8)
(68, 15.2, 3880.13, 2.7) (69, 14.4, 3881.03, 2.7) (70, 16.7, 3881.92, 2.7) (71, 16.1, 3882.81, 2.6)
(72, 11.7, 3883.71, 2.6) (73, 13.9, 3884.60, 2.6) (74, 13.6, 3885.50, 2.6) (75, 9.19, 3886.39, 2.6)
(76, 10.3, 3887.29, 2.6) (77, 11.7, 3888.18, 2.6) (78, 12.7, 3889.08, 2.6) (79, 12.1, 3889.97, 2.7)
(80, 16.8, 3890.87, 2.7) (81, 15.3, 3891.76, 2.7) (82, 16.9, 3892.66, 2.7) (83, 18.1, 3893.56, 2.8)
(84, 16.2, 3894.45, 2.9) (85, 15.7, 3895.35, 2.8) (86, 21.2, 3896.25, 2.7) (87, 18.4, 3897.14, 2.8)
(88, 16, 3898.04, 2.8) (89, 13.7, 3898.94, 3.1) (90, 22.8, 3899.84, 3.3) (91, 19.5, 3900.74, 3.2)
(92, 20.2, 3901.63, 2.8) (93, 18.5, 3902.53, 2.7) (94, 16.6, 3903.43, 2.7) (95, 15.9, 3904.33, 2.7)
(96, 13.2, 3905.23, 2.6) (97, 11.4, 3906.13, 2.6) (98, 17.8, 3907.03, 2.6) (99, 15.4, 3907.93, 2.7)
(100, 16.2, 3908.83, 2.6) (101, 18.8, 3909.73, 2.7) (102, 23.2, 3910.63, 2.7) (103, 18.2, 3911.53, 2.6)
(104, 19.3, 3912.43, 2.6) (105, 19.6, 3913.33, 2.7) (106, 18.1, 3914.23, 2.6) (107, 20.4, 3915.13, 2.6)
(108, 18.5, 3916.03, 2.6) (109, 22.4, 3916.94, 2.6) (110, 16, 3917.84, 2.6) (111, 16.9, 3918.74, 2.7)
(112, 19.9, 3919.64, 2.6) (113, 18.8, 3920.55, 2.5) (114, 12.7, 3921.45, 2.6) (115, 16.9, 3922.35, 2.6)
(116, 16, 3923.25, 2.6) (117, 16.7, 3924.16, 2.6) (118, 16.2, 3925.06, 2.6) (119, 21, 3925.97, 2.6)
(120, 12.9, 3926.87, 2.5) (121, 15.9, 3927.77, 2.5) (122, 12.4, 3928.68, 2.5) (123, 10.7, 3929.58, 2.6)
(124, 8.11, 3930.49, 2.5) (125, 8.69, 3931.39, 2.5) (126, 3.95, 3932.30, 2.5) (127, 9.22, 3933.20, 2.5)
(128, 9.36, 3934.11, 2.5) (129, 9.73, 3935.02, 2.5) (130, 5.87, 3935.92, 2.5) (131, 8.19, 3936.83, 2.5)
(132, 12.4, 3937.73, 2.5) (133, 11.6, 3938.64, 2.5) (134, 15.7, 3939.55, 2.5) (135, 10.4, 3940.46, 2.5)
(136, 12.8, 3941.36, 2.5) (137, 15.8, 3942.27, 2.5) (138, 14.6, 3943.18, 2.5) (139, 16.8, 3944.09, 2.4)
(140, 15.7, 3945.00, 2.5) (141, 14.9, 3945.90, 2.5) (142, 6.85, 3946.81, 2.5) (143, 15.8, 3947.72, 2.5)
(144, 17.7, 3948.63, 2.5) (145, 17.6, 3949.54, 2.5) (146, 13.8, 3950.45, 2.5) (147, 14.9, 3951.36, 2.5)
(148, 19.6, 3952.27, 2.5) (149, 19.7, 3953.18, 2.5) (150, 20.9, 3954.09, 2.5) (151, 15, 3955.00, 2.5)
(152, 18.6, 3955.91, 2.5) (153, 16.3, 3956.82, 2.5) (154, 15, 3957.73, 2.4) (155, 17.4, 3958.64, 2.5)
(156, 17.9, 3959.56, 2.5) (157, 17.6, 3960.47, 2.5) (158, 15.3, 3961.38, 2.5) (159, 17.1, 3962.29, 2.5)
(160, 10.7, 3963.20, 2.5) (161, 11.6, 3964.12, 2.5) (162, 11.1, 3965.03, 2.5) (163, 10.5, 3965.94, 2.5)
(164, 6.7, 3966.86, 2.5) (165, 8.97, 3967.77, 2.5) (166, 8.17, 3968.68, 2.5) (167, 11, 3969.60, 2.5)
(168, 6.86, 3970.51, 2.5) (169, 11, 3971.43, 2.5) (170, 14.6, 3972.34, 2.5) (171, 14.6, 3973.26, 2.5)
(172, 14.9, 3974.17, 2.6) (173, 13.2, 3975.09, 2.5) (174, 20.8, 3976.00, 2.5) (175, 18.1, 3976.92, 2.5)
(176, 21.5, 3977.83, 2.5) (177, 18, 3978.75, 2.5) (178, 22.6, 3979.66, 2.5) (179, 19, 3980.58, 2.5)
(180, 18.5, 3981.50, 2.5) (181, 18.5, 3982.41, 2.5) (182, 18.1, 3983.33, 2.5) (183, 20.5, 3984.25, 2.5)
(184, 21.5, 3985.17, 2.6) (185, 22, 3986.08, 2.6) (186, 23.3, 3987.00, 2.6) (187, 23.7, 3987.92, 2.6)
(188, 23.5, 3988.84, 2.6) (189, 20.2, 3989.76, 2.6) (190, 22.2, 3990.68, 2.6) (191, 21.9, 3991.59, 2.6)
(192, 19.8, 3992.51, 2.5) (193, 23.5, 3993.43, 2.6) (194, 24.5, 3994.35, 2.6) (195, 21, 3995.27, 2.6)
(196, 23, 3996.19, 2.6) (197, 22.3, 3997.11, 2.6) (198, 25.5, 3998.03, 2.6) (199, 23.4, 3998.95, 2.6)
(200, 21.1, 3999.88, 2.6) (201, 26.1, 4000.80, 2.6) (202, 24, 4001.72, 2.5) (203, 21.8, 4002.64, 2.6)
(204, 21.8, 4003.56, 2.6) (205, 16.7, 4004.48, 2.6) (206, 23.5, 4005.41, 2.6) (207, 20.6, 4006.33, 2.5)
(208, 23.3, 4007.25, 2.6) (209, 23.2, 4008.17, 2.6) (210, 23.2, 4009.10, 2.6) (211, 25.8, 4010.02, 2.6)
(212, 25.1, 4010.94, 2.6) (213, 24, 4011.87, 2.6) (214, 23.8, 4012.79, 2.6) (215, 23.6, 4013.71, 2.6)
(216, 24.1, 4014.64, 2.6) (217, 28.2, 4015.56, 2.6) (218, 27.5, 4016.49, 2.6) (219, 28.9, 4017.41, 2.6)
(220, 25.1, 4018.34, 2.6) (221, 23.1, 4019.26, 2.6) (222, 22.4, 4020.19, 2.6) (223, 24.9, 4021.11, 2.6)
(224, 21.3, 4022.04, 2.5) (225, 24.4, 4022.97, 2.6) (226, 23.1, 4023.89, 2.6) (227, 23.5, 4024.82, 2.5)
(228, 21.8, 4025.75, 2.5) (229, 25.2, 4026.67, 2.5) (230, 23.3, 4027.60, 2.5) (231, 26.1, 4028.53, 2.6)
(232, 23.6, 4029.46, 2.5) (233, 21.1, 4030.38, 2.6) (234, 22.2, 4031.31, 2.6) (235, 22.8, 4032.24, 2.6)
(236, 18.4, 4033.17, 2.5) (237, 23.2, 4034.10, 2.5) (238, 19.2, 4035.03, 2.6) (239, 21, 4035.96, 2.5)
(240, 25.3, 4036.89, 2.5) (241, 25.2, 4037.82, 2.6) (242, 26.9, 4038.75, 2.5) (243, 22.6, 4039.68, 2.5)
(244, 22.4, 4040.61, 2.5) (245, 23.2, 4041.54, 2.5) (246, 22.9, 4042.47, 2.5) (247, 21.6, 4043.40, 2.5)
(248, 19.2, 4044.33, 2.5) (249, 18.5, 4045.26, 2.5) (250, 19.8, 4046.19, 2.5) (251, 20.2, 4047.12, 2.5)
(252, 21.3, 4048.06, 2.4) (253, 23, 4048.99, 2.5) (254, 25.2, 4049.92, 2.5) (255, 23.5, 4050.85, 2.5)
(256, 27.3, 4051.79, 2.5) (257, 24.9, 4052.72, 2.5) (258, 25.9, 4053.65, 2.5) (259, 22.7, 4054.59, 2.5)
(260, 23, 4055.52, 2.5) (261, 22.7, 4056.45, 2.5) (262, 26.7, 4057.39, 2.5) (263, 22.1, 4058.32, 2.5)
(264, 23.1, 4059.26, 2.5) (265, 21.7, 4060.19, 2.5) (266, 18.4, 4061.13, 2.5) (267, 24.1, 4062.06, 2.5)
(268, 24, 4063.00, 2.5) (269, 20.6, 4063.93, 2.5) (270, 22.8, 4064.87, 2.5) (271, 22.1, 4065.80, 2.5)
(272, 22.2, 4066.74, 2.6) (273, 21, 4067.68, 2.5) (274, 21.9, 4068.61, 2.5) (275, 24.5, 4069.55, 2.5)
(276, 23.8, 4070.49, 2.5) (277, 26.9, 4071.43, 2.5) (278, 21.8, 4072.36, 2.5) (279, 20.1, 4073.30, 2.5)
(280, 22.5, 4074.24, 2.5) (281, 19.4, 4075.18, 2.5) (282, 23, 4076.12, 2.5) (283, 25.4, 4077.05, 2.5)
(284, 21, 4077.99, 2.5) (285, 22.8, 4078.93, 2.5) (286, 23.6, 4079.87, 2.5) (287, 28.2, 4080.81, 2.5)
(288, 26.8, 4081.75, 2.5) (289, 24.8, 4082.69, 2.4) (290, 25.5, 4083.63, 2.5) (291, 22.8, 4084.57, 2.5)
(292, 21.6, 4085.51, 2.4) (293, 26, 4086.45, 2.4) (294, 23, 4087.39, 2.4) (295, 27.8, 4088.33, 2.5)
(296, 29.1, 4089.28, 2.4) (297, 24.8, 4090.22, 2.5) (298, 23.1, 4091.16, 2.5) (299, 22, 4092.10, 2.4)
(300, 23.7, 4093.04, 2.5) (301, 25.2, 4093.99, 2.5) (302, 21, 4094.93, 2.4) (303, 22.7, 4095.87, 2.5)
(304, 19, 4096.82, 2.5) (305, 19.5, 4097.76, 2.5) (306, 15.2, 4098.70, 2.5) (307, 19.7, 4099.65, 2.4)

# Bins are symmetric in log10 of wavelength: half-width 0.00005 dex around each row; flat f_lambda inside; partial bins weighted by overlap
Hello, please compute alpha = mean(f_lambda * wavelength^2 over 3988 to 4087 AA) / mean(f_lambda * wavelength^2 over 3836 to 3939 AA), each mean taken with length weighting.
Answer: 1.68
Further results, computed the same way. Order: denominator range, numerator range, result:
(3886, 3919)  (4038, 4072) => 1.46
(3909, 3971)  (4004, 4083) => 1.68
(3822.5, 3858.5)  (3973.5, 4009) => 1.74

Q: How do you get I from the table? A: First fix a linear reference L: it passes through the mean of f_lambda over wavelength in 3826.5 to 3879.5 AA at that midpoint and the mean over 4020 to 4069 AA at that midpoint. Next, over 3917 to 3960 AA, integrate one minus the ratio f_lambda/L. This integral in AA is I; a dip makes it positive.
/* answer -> 8.1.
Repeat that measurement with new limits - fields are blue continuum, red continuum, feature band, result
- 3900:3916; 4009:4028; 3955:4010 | 9.6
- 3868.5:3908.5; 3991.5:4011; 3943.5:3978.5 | 9.3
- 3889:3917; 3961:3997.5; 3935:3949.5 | 3.6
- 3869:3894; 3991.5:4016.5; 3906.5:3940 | 4.4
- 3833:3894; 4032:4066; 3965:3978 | 4.4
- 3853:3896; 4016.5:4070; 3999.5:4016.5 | -1.8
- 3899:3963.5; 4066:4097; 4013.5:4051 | -4.0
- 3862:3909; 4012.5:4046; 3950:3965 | 2.4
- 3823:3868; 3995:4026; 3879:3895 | 1.7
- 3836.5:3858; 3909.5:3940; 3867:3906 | -2.2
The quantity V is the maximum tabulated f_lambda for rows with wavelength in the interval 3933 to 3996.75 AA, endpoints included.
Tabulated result 24.5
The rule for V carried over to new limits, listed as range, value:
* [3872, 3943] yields 23.2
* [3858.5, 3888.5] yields 19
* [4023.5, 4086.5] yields 28.2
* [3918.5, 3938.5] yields 21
